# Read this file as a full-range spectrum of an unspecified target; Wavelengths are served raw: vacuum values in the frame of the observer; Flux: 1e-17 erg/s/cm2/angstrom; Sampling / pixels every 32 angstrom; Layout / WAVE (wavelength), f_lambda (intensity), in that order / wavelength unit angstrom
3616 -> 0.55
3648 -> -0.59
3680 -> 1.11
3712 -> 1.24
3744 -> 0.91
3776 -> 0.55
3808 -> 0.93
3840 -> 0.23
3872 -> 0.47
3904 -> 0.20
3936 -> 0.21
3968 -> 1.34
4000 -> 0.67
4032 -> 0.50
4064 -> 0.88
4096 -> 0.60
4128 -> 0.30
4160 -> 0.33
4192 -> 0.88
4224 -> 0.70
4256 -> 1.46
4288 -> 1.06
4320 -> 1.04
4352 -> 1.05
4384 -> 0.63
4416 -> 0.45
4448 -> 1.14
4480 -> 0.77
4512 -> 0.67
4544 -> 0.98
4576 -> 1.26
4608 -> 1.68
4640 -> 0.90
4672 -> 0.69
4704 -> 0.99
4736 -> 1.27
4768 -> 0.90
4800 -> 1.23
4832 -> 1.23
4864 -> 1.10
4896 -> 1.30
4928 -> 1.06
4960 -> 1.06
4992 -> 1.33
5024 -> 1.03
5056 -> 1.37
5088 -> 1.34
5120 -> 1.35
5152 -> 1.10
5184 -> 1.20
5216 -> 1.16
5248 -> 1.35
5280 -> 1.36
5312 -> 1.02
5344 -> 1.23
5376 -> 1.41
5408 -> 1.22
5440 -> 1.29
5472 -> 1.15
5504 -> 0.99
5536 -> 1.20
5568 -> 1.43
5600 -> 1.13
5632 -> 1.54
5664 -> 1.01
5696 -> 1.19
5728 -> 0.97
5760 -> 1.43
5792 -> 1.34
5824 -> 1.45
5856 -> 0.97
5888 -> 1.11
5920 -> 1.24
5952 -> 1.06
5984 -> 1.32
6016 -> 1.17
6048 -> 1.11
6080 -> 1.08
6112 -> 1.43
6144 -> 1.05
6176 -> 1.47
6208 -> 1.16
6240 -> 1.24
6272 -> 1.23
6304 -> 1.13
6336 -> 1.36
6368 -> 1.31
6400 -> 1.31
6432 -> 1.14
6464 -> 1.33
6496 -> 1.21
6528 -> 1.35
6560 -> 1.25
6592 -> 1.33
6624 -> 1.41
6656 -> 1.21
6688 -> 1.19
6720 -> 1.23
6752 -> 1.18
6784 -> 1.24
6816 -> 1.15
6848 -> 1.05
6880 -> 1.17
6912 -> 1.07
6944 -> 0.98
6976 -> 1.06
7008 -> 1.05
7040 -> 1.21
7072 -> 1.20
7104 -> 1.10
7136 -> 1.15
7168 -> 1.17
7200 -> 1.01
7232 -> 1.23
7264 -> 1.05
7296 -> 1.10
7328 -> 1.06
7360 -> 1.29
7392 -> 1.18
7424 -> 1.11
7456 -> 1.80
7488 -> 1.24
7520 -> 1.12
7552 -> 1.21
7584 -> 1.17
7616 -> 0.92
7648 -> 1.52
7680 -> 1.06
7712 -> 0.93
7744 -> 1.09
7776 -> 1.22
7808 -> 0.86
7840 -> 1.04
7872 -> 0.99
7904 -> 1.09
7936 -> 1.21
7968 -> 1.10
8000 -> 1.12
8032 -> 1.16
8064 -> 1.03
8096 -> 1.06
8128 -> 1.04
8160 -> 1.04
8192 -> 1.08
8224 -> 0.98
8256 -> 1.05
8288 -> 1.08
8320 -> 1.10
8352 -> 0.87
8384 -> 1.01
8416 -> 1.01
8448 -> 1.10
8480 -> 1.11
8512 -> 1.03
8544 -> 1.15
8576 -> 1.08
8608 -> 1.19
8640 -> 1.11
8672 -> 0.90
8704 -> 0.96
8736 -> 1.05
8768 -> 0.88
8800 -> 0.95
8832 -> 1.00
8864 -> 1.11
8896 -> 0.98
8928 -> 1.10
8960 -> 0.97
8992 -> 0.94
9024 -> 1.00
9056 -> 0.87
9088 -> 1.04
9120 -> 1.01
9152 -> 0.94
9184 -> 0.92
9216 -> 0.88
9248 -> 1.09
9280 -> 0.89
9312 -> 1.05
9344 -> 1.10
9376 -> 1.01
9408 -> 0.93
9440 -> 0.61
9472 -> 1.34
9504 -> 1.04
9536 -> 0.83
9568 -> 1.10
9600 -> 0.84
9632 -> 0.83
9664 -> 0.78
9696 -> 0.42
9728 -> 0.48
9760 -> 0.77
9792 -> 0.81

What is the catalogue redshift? 0.14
